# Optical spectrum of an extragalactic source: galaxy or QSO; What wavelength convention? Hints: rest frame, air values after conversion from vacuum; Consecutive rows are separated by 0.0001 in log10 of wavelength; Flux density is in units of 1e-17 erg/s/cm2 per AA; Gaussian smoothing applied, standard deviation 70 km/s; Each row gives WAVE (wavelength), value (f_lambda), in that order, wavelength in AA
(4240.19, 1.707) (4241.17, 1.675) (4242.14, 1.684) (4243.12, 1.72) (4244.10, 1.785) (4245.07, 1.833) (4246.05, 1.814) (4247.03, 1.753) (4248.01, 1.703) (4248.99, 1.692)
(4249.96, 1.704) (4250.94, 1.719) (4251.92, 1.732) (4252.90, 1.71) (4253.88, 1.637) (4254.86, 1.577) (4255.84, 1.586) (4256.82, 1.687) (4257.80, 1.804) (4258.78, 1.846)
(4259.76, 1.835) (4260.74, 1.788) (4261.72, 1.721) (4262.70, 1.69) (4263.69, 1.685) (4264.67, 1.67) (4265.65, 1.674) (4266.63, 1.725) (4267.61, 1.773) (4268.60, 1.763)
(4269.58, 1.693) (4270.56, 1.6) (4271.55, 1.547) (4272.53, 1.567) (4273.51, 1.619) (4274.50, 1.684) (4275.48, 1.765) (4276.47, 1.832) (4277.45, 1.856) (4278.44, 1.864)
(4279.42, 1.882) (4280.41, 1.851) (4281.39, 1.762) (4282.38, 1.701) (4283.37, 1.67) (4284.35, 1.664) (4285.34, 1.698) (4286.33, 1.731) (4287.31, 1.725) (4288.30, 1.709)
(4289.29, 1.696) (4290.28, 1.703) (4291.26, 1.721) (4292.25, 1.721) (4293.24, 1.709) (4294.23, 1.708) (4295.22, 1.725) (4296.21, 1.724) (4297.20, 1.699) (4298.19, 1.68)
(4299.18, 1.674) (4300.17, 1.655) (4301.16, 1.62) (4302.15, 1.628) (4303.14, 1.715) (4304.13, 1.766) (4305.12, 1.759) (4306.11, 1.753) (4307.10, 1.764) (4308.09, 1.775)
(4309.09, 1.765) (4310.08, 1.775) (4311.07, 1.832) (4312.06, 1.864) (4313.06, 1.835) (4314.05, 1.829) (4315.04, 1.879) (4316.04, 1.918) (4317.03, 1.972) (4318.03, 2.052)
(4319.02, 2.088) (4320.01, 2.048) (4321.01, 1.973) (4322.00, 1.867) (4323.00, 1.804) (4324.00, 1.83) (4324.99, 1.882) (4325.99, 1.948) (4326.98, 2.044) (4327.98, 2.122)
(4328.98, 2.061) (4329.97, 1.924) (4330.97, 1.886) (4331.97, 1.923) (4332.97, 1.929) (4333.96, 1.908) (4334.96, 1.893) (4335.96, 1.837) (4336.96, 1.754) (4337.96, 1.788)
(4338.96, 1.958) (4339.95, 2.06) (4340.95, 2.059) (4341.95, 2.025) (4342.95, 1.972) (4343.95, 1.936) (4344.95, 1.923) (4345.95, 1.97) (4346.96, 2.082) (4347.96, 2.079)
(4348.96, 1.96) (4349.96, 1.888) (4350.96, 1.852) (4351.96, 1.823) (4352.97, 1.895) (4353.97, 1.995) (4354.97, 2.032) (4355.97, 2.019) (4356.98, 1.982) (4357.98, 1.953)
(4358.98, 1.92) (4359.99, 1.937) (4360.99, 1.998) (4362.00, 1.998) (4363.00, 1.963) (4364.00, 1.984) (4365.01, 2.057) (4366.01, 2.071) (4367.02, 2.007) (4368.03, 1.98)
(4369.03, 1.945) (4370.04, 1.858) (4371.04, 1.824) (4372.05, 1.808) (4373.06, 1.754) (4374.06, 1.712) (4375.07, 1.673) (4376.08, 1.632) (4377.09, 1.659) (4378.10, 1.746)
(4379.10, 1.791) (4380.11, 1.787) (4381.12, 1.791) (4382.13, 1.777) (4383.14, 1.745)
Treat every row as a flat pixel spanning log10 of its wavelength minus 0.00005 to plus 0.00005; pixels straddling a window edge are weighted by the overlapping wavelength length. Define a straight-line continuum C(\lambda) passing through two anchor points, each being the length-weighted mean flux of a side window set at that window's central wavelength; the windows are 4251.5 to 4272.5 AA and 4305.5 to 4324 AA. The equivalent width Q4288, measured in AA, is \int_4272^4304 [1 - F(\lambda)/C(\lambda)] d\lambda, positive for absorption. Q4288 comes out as 1.2 AA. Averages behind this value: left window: 1.7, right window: 1.88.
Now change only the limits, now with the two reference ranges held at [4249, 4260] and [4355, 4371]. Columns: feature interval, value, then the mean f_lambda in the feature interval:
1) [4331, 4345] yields -0.08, 1.93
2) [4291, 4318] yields 1.02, 1.76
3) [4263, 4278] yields 0.44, 1.7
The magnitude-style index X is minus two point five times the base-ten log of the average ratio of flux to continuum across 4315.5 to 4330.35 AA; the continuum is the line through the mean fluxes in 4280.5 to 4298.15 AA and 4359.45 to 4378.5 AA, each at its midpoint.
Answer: -0.11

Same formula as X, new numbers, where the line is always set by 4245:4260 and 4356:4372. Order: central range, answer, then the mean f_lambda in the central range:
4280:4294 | 0.048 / 1.72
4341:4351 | -0.030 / 1.98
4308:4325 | -0.018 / 1.89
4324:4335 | -0.038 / 1.95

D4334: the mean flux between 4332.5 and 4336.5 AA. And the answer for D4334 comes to 1.89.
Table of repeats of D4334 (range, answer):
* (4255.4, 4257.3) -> 1.64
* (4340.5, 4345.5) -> 1.98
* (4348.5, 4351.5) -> 1.9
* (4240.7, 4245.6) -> 1.74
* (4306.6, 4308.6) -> 1.77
